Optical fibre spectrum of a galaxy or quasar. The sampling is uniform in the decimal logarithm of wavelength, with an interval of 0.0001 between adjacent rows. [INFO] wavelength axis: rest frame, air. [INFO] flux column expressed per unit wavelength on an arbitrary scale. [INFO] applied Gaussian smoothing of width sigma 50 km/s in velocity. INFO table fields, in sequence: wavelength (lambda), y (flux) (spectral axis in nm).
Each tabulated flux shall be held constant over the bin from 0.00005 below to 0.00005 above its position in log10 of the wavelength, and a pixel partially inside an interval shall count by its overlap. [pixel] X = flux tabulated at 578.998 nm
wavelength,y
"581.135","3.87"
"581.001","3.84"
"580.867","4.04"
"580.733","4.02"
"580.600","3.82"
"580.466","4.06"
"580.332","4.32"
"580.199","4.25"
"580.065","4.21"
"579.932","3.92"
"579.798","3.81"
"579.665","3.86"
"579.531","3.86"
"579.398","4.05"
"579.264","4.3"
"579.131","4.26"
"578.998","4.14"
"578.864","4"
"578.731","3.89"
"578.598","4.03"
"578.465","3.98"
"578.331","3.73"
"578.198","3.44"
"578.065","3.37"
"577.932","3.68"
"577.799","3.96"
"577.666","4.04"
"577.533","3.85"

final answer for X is 4.14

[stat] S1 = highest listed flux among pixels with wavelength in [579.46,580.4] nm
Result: 4.32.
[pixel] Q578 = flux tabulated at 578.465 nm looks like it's 3.98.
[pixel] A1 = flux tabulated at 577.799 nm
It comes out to 3.96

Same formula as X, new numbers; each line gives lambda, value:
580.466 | 4.06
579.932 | 3.92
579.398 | 4.05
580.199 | 4.25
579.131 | 4.26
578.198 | 3.44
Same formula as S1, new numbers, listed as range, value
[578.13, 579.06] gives 4.14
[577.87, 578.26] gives 3.68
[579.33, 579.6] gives 4.05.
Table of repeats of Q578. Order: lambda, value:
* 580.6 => 3.82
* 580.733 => 4.02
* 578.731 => 3.89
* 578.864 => 4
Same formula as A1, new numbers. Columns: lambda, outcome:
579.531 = 3.86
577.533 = 3.85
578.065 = 3.37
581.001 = 3.84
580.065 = 4.21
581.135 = 3.87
